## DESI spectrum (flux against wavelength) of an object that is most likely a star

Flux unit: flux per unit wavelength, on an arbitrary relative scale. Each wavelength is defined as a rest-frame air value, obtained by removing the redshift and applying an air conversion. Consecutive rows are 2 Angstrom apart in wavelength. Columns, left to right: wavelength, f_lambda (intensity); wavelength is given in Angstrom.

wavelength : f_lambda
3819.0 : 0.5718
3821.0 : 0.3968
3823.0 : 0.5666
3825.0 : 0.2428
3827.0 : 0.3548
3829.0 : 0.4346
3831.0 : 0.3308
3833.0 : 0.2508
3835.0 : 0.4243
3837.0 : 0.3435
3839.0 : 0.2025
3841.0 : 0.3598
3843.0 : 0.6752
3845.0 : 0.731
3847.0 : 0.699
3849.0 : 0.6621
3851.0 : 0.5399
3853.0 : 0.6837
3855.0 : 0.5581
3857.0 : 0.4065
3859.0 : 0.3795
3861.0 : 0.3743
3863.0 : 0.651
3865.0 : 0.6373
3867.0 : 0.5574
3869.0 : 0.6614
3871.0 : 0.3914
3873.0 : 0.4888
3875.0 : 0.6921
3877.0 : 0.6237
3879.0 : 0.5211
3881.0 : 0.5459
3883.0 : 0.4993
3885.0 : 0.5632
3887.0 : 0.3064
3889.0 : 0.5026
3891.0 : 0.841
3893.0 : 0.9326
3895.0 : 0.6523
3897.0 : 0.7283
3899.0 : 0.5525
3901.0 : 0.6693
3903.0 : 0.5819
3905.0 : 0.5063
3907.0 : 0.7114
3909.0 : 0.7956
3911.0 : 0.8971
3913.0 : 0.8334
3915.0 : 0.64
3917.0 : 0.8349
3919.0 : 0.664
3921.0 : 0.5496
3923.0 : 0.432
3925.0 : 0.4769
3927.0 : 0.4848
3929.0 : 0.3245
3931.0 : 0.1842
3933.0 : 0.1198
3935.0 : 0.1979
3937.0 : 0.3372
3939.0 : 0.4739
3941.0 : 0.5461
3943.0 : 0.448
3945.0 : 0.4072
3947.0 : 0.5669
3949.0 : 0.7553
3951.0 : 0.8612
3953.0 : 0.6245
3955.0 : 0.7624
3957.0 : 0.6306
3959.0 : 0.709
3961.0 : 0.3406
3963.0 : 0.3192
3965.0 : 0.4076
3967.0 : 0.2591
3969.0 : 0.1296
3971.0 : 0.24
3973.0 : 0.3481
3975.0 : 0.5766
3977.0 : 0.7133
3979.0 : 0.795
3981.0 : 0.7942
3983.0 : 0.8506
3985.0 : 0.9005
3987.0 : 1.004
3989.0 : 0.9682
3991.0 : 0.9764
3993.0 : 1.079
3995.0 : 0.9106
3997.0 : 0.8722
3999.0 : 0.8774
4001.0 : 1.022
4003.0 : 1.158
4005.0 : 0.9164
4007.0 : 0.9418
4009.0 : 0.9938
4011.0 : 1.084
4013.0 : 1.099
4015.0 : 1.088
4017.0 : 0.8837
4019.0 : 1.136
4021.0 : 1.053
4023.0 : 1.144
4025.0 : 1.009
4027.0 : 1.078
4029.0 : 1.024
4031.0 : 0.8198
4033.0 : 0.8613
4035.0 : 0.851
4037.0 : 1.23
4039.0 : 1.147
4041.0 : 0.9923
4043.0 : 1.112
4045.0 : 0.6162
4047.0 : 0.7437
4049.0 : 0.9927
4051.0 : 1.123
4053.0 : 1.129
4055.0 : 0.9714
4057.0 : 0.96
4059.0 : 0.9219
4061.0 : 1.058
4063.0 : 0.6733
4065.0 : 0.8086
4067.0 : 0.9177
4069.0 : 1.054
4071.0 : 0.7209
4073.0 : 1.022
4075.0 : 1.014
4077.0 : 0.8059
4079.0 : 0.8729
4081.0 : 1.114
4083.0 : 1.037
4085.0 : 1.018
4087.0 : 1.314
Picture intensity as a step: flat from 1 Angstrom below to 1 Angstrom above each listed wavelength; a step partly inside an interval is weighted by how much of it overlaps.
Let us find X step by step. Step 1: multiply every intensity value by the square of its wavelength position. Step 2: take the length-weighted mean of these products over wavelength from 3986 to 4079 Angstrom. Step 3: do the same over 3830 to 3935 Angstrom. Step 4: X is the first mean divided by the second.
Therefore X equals 1.92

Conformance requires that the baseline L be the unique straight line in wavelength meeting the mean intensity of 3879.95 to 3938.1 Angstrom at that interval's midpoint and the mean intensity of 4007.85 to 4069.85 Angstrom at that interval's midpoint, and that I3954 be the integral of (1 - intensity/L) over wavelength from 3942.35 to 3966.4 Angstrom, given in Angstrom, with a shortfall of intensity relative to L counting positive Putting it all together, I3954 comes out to 4.8 Angstrom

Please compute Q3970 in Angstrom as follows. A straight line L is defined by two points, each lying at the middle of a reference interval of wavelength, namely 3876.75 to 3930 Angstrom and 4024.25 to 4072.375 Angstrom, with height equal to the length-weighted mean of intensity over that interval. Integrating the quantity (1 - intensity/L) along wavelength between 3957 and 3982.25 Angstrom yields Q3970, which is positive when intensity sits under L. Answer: 9.58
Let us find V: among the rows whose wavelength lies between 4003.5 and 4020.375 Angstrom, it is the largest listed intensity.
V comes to 1.136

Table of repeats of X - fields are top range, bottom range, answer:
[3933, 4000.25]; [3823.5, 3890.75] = 1.32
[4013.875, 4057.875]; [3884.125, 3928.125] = 1.66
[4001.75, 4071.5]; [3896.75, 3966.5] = 1.89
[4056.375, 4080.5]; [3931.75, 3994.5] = 1.62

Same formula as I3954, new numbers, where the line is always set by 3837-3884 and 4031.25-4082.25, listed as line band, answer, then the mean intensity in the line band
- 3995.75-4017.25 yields -3.9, 0.997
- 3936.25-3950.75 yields 3.8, 0.526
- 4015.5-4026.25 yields -2.2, 1.05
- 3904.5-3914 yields -1.8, 0.762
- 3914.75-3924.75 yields 0.8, 0.612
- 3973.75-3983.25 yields 0.7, 0.727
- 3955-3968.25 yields 5.1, 0.462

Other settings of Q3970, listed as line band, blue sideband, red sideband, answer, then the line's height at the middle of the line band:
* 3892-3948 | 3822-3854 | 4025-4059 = 8.99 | 0.673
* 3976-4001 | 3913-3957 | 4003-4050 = -3.18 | 0.798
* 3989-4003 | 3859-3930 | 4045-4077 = -3.02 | 0.799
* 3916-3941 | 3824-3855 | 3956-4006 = 7.64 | 0.62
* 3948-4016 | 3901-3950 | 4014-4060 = 1.26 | 0.768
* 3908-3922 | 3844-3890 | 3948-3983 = -4.88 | 0.552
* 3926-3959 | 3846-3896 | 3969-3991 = 8.64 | 0.66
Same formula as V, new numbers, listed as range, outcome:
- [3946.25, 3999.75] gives 1.079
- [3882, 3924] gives 0.9326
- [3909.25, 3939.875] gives 0.8971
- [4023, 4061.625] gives 1.23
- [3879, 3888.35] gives 0.5632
